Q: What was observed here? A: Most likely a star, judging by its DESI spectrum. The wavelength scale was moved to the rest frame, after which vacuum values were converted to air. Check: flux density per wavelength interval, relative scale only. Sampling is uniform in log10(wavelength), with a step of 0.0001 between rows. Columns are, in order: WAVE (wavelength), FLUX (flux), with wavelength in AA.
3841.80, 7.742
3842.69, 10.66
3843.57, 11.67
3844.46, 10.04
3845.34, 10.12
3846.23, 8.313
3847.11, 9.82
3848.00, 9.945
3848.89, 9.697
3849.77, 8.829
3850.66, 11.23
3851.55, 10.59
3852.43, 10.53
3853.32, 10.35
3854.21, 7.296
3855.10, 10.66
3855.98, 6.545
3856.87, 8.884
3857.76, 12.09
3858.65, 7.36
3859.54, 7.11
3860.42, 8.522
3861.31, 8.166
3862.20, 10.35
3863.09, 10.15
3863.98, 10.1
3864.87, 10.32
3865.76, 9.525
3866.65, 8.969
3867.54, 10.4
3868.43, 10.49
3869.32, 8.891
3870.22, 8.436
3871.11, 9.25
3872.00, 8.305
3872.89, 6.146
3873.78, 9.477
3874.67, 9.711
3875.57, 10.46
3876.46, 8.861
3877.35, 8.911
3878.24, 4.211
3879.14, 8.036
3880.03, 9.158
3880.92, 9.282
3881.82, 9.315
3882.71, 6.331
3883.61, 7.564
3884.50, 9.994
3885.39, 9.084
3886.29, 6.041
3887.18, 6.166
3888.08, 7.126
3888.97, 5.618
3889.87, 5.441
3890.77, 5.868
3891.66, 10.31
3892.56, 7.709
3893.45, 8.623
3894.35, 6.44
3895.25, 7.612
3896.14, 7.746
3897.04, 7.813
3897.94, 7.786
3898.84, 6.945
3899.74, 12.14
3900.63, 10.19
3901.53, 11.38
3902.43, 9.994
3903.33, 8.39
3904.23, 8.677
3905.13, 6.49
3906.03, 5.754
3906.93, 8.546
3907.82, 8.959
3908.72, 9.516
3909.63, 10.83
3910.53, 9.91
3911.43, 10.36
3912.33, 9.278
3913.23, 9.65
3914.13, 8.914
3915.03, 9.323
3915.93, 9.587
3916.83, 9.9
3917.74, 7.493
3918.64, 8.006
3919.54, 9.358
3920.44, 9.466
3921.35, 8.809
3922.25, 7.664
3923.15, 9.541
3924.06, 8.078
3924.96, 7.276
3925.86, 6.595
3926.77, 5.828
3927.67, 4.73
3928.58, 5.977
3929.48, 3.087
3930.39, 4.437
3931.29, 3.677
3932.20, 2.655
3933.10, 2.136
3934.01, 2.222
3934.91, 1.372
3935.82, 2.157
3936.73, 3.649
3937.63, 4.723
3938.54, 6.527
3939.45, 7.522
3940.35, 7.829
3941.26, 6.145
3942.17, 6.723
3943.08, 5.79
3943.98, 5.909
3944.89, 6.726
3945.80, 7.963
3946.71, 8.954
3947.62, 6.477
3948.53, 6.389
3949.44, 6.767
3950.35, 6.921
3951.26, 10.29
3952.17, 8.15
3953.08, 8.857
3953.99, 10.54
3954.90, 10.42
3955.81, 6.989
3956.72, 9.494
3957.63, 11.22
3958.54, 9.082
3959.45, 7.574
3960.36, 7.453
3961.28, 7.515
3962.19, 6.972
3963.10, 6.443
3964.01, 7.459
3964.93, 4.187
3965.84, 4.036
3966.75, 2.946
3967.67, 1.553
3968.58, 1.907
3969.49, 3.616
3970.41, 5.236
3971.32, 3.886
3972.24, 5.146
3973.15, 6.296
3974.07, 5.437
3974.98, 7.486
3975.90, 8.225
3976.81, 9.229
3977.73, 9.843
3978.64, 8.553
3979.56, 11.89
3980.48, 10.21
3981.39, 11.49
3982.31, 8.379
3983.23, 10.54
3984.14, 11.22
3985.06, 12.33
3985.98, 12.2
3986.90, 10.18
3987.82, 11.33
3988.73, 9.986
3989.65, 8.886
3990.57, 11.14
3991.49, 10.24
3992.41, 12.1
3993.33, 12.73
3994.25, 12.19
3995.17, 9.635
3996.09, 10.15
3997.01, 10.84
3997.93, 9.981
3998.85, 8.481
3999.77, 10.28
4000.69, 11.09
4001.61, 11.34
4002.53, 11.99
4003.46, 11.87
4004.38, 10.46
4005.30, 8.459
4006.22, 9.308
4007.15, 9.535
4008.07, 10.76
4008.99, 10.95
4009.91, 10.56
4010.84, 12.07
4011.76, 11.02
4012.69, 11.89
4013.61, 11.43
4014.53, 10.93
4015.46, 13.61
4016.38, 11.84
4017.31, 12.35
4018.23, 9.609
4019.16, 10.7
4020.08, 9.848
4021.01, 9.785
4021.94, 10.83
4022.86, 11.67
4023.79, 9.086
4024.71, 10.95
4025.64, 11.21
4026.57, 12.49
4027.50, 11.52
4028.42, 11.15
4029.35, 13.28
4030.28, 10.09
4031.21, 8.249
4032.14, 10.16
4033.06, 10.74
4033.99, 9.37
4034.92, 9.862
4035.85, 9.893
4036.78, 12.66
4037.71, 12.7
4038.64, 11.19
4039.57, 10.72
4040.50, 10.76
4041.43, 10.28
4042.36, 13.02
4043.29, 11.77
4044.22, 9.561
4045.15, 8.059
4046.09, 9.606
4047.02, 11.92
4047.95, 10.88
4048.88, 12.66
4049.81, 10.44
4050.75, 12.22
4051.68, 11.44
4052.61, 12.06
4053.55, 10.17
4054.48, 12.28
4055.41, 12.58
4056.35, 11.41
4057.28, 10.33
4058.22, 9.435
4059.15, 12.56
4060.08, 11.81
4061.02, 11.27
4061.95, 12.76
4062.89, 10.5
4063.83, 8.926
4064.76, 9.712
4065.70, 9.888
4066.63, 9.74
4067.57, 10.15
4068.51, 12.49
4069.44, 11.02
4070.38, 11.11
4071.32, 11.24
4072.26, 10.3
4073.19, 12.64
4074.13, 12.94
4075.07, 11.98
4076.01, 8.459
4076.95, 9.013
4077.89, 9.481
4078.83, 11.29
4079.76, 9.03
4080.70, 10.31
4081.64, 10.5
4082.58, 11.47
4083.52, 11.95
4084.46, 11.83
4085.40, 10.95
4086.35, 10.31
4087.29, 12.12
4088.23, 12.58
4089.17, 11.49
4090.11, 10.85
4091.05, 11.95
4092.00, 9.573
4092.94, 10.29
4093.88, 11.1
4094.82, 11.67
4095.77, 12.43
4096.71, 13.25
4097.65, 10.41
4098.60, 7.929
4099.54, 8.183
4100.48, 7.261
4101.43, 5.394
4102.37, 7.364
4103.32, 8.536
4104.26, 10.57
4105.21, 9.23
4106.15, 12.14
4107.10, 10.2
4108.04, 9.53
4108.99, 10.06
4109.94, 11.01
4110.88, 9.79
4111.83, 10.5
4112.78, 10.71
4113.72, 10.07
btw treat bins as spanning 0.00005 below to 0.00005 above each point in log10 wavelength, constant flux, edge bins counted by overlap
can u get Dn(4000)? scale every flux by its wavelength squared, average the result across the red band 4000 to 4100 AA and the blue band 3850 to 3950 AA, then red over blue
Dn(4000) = 1.5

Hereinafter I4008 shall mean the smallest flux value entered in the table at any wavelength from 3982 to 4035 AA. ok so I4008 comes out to 8.249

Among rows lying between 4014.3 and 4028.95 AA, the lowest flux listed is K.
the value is 9.086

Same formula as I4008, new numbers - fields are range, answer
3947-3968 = 1.553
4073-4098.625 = 7.929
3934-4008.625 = 1.372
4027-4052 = 8.059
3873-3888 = 4.211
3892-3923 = 5.754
